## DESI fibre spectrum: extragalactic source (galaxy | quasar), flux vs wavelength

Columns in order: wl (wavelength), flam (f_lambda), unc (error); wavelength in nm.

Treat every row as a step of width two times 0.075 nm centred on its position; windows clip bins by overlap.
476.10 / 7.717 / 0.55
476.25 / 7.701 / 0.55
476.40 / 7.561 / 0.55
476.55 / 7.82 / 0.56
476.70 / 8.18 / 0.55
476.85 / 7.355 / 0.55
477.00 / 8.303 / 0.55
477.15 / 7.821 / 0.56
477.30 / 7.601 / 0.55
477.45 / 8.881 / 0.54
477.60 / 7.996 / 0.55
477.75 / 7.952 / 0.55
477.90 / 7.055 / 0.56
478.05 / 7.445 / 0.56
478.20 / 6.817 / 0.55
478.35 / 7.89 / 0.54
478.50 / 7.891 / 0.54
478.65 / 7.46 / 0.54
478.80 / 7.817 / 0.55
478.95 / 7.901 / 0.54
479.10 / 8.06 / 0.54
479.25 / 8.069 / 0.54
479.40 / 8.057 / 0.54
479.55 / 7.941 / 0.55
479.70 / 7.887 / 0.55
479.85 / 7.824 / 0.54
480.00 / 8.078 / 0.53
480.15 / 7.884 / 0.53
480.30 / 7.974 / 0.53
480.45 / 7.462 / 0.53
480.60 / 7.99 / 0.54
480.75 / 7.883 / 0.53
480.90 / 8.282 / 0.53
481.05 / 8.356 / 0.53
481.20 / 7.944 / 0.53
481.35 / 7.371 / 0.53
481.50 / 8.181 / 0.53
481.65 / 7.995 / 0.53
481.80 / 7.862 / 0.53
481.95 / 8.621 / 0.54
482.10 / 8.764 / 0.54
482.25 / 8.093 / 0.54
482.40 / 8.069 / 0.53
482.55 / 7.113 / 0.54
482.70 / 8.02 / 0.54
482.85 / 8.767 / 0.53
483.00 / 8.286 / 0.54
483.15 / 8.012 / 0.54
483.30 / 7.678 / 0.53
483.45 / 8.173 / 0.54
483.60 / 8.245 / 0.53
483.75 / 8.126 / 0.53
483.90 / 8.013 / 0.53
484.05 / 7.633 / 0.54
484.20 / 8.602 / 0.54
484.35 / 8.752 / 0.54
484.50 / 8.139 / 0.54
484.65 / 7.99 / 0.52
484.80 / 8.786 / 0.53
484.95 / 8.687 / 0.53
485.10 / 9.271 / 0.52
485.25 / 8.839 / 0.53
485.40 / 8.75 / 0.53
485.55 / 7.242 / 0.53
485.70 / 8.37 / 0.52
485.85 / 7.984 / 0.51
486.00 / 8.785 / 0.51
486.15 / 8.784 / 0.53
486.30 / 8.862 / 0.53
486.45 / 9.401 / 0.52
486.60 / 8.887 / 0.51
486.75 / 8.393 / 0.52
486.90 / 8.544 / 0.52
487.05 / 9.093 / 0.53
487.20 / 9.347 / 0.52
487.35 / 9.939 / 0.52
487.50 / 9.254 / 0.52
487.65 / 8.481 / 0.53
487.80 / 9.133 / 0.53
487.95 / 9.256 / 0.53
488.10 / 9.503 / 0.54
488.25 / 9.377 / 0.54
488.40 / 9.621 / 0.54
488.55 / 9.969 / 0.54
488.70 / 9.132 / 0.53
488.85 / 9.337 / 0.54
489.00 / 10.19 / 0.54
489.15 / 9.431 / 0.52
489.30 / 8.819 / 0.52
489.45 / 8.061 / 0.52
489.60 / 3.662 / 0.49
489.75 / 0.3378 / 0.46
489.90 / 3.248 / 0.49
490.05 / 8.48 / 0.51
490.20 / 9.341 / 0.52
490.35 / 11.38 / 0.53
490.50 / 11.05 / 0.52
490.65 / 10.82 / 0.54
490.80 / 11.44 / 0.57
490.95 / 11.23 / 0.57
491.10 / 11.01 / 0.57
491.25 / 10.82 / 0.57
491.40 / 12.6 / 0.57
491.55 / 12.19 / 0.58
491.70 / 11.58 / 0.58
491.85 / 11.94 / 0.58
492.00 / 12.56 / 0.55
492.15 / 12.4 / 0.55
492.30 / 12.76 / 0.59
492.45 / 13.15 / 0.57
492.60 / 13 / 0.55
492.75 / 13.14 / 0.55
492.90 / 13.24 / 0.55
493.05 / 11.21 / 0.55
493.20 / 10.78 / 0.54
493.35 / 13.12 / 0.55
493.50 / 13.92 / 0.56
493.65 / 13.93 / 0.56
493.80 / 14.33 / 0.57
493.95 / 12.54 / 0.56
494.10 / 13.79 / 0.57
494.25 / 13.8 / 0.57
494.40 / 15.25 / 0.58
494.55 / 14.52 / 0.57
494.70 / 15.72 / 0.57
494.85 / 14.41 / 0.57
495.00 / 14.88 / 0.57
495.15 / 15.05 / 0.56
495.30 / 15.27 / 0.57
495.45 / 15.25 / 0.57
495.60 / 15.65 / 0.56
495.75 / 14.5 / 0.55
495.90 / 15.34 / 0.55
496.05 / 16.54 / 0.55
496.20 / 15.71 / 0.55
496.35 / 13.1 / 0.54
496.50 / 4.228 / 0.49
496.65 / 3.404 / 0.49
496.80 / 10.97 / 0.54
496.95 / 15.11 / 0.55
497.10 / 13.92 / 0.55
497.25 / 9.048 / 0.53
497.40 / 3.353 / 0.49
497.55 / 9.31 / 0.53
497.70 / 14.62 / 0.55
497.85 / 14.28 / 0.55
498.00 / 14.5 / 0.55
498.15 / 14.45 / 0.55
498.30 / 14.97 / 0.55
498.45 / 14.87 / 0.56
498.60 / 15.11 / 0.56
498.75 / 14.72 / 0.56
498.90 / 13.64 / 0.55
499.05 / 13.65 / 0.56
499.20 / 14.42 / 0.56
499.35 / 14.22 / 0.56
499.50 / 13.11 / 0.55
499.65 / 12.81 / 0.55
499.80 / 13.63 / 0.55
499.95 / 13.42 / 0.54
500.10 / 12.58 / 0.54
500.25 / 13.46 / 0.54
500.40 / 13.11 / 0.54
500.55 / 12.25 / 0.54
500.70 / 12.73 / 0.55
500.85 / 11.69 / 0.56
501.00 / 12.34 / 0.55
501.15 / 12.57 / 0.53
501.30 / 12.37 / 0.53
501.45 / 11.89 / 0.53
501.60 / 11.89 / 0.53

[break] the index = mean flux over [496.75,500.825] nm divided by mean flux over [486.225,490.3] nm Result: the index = 1.5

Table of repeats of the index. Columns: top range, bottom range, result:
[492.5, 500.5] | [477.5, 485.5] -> 1.65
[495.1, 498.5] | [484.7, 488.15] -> 1.44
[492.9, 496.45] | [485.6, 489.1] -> 1.56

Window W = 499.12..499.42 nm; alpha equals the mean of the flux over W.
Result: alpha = 14.3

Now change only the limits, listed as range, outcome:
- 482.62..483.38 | 8.15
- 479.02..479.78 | 8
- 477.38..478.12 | 7.86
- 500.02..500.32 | 13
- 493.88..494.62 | 14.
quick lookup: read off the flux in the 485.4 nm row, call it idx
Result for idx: 8.75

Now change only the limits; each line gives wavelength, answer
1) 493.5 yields 13.92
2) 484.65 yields 7.99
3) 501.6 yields 11.89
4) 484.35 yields 8.752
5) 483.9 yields 8.013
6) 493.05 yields 11.21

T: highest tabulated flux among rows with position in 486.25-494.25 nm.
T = 14.33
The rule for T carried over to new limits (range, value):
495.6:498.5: 16.54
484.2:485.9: 9.271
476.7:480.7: 8.881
